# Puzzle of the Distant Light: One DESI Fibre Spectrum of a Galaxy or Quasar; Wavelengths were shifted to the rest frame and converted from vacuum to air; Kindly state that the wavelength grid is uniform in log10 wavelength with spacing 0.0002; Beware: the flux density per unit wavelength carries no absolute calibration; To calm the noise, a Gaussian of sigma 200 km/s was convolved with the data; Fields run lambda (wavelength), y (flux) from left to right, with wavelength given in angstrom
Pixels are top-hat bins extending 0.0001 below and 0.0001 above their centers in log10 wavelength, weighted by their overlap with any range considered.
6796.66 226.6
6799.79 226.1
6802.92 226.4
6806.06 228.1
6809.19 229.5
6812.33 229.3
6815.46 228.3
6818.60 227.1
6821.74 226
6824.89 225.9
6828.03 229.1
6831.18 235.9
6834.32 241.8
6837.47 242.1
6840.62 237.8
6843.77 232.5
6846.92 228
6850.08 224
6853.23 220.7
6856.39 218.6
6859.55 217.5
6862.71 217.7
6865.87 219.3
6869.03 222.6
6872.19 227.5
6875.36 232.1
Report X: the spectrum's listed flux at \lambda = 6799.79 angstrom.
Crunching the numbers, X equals 226.1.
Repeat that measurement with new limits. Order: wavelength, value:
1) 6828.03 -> 229.1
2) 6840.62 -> 237.8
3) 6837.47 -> 242.1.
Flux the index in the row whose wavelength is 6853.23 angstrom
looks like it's 220.7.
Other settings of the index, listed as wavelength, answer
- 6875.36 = 232.1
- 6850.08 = 224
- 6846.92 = 228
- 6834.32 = 241.8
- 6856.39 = 218.6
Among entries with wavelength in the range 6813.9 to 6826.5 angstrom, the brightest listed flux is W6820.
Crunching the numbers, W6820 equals 228.3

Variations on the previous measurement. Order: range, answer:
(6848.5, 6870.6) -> 224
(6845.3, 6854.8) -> 228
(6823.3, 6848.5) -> 242.1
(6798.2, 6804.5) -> 226.4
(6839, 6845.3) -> 237.8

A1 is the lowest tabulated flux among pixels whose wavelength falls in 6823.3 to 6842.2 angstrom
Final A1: 225.9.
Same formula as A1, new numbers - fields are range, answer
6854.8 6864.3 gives 217.5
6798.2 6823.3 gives 226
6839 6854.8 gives 220.7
